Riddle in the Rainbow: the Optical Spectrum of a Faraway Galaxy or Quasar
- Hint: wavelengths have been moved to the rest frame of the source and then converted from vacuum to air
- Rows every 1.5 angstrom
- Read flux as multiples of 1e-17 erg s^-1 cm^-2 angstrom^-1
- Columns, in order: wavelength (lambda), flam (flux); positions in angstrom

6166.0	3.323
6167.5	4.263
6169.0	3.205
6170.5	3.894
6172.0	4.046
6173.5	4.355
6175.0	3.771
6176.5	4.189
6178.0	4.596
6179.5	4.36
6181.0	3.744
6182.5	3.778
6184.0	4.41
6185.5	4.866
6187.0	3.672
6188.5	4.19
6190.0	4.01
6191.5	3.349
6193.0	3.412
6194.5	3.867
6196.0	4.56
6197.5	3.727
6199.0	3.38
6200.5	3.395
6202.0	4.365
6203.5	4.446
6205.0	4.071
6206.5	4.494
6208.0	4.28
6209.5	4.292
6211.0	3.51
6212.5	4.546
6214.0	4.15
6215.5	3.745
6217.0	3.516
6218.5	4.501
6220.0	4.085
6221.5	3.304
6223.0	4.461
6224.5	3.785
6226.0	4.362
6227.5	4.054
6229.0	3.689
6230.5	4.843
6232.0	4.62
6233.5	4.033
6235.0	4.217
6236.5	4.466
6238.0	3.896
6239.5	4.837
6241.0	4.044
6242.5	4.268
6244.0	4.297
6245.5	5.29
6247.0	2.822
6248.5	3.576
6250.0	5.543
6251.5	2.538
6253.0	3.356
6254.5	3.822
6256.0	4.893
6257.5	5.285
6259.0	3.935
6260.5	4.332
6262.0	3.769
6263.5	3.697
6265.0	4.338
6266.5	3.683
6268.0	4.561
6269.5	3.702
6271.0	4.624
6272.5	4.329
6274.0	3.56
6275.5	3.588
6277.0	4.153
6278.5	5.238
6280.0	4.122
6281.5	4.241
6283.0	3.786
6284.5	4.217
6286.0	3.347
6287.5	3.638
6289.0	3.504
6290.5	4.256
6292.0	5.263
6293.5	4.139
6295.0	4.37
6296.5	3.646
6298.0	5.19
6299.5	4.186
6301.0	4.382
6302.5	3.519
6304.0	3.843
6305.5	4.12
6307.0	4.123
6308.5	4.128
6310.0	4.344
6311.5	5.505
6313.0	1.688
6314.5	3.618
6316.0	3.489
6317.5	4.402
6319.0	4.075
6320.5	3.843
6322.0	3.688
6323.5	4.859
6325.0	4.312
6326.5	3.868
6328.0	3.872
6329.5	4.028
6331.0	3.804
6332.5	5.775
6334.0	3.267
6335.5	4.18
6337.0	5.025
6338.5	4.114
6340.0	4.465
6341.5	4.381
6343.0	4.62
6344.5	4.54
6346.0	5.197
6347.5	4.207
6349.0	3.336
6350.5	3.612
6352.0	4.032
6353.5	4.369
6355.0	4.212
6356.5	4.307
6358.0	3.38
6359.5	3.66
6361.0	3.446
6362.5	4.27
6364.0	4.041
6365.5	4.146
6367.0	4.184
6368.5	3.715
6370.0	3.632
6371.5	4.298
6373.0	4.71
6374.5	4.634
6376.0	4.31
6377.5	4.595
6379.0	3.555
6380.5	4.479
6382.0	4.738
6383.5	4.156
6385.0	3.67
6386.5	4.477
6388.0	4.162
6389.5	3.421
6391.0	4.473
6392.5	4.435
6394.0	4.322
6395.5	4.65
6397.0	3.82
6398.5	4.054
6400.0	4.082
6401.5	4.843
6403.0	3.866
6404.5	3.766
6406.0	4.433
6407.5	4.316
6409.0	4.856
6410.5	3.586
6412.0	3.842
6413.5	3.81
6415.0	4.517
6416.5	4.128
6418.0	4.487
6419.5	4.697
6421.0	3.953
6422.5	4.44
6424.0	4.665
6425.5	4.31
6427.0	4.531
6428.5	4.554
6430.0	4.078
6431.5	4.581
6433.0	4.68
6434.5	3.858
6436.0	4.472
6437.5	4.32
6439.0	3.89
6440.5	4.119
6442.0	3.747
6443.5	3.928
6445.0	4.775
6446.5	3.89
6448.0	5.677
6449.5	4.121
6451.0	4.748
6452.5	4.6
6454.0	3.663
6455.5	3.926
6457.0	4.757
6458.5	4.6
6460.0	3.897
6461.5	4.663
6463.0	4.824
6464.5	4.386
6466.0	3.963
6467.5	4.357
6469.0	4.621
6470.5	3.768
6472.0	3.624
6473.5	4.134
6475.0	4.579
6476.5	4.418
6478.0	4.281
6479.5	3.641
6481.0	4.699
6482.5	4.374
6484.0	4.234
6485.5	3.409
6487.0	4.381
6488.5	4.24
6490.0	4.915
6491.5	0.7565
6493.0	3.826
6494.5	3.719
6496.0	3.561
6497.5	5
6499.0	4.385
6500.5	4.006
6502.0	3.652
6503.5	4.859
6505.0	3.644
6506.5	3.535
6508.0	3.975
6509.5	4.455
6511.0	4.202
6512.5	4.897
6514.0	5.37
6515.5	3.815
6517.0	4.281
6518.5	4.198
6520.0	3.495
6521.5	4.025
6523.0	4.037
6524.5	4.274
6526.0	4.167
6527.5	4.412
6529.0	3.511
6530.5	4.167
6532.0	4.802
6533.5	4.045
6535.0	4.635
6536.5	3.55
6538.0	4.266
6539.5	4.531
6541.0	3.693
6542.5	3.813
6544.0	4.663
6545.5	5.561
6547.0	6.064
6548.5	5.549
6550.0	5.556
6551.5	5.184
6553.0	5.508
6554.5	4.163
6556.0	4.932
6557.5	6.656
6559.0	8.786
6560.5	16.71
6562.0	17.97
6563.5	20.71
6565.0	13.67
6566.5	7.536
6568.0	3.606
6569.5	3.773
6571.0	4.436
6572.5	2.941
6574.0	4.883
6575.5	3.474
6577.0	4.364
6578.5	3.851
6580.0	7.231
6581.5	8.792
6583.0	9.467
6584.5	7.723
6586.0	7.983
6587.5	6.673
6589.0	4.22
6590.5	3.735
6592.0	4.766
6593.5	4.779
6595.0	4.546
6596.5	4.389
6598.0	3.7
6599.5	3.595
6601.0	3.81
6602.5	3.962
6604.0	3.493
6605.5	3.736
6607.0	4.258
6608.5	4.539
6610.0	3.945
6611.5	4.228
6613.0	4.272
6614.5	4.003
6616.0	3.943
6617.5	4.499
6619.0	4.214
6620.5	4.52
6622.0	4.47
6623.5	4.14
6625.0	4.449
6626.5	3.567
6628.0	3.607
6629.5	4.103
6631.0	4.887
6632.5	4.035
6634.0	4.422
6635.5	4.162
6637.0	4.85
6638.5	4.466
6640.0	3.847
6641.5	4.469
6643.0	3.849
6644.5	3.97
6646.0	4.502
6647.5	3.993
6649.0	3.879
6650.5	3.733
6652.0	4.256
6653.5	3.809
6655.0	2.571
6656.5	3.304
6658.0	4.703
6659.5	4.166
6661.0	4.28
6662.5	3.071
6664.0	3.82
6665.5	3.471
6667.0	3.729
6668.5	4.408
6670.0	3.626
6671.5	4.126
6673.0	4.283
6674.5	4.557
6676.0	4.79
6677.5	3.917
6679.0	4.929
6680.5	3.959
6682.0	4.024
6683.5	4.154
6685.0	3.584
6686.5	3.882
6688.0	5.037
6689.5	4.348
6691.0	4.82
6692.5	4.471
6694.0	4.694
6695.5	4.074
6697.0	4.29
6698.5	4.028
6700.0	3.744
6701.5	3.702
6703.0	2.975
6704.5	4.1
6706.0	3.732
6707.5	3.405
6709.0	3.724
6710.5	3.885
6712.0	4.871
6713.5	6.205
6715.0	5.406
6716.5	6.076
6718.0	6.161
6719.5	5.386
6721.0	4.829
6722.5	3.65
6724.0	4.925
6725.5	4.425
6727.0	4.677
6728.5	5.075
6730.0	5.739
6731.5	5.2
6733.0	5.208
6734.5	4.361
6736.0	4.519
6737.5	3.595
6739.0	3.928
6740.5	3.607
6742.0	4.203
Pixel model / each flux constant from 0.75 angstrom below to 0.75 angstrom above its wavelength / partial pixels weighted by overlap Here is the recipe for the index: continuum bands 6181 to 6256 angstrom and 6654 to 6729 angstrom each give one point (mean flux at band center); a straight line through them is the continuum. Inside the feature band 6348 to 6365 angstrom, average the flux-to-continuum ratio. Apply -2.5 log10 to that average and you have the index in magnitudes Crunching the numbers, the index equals 0.06 mag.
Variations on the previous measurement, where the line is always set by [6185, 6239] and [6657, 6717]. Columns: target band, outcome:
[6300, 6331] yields 0.03 mag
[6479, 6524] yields 0.03 mag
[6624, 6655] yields 0.02 mag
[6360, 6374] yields 0.02 mag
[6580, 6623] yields -0.17 mag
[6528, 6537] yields 0.01 mag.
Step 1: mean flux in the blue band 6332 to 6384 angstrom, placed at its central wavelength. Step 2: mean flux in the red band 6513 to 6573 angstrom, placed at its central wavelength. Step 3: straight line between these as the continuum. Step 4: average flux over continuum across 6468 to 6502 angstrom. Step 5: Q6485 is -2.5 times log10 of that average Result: 0.32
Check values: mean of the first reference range 4.21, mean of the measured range 4.02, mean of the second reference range 5.93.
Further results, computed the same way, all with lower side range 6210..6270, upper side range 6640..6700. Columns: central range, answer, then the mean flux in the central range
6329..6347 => -0.088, 4.45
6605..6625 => -0.037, 4.23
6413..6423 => -0.051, 4.3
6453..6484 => -0.043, 4.26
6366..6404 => -0.028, 4.21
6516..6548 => -0.054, 4.3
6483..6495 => 0.111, 3.7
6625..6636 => -0.012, 4.13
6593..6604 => 0.009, 4.05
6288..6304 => -0.028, 4.22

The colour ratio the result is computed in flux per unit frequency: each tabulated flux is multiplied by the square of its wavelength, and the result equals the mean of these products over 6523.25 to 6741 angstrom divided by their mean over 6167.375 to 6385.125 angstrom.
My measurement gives 1.32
